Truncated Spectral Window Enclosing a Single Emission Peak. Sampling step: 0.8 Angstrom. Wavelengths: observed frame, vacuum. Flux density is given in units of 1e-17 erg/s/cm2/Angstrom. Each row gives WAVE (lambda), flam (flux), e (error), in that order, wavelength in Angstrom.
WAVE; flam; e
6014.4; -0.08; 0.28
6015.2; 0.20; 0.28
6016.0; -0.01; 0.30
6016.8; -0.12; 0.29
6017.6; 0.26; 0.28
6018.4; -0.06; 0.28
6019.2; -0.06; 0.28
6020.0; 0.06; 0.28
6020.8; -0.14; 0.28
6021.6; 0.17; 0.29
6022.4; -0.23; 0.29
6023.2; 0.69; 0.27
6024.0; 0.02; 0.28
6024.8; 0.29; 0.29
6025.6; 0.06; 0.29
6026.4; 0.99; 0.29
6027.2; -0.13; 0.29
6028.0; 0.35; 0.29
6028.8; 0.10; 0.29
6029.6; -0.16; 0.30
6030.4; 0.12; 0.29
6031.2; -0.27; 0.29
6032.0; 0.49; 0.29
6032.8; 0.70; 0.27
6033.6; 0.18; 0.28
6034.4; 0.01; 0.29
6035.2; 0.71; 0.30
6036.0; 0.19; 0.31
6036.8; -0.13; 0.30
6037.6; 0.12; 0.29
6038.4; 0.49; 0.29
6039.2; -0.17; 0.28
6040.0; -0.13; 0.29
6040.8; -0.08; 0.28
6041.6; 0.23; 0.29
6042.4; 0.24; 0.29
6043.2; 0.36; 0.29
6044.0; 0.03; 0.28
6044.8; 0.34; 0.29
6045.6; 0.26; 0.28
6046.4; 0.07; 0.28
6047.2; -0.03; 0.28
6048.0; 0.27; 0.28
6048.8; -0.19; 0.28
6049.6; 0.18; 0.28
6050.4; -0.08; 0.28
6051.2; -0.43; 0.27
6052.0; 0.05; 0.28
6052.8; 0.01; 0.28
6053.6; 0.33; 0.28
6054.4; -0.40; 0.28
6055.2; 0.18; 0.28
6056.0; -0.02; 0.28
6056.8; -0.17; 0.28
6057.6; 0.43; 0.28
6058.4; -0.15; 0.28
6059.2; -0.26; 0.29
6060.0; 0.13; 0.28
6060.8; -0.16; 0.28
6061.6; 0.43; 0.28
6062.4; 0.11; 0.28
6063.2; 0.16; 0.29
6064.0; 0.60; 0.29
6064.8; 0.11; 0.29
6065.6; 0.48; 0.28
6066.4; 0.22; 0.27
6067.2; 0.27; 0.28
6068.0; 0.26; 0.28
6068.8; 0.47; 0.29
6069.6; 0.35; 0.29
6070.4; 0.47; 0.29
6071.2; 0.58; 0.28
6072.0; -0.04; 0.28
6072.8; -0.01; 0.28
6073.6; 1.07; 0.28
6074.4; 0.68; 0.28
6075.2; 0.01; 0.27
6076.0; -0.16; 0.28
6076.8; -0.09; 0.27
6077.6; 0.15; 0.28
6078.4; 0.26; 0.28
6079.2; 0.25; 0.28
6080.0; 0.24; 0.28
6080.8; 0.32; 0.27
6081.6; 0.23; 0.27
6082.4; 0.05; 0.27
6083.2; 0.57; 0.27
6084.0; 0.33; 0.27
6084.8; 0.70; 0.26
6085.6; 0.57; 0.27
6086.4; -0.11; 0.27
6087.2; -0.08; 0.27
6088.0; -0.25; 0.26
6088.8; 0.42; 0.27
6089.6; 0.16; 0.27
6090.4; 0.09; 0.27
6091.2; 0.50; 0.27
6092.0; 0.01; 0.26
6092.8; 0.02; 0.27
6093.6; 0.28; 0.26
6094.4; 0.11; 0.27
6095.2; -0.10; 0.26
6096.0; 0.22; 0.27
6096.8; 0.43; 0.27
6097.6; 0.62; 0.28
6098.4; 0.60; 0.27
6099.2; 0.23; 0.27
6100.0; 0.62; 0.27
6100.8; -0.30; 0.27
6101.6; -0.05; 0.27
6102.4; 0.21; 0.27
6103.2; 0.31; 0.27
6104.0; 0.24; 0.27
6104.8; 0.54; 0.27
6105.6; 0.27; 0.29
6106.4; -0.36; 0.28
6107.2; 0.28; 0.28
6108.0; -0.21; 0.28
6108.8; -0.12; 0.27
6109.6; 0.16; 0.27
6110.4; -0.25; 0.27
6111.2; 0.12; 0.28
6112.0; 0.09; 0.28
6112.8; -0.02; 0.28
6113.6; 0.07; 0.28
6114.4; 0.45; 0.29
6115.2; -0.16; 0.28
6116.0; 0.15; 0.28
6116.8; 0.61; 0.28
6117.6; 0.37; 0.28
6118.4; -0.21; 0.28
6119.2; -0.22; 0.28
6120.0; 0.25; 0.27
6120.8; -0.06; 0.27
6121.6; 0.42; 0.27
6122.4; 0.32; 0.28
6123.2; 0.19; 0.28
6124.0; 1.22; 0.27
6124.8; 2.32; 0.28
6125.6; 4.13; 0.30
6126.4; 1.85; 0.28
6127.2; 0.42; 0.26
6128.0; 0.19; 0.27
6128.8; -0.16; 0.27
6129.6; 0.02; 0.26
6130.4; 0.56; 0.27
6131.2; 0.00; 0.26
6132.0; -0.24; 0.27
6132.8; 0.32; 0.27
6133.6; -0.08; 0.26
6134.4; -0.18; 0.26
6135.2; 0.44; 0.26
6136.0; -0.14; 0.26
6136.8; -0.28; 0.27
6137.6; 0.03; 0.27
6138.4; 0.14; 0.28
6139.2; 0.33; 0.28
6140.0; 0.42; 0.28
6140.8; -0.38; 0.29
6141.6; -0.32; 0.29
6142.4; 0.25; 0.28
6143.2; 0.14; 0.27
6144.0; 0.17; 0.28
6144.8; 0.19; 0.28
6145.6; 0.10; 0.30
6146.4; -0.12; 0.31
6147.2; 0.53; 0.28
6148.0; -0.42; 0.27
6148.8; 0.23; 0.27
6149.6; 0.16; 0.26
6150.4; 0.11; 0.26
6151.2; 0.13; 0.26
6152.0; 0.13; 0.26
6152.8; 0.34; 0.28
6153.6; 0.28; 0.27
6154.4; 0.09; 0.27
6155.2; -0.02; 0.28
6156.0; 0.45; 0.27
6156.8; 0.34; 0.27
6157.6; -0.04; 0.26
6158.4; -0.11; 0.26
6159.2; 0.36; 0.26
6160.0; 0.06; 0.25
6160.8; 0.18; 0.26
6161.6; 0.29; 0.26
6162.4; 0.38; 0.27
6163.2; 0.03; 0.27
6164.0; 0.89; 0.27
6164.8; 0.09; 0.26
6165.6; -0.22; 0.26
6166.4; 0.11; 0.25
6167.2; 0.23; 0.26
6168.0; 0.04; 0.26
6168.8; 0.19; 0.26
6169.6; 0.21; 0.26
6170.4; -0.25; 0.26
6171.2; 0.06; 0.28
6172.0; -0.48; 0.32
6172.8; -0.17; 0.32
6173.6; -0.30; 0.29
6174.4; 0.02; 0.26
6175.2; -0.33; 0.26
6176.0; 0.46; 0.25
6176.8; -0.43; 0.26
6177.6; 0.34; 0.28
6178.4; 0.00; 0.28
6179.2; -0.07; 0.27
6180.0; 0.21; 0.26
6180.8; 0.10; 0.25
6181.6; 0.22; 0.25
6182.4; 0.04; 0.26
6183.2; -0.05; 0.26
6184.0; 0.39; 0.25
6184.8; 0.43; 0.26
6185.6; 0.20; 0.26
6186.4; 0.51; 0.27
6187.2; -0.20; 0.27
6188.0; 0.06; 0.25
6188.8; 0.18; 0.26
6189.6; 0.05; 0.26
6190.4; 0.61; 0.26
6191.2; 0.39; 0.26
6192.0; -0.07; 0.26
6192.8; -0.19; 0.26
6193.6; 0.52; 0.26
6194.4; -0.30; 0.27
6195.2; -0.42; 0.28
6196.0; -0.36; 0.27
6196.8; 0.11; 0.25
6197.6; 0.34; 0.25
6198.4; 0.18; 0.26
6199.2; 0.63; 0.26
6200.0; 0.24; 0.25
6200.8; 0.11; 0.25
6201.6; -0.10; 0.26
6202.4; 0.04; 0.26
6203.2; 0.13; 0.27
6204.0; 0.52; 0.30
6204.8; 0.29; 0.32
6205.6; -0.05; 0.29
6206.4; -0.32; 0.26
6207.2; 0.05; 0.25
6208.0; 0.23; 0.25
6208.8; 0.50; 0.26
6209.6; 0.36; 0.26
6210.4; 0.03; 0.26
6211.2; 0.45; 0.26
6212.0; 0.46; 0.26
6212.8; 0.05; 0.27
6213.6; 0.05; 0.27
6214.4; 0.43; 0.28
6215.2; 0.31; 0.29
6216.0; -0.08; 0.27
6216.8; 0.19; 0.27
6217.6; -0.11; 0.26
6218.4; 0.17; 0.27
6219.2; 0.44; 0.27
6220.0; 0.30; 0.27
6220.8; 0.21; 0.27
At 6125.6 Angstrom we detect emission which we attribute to H-beta 4861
